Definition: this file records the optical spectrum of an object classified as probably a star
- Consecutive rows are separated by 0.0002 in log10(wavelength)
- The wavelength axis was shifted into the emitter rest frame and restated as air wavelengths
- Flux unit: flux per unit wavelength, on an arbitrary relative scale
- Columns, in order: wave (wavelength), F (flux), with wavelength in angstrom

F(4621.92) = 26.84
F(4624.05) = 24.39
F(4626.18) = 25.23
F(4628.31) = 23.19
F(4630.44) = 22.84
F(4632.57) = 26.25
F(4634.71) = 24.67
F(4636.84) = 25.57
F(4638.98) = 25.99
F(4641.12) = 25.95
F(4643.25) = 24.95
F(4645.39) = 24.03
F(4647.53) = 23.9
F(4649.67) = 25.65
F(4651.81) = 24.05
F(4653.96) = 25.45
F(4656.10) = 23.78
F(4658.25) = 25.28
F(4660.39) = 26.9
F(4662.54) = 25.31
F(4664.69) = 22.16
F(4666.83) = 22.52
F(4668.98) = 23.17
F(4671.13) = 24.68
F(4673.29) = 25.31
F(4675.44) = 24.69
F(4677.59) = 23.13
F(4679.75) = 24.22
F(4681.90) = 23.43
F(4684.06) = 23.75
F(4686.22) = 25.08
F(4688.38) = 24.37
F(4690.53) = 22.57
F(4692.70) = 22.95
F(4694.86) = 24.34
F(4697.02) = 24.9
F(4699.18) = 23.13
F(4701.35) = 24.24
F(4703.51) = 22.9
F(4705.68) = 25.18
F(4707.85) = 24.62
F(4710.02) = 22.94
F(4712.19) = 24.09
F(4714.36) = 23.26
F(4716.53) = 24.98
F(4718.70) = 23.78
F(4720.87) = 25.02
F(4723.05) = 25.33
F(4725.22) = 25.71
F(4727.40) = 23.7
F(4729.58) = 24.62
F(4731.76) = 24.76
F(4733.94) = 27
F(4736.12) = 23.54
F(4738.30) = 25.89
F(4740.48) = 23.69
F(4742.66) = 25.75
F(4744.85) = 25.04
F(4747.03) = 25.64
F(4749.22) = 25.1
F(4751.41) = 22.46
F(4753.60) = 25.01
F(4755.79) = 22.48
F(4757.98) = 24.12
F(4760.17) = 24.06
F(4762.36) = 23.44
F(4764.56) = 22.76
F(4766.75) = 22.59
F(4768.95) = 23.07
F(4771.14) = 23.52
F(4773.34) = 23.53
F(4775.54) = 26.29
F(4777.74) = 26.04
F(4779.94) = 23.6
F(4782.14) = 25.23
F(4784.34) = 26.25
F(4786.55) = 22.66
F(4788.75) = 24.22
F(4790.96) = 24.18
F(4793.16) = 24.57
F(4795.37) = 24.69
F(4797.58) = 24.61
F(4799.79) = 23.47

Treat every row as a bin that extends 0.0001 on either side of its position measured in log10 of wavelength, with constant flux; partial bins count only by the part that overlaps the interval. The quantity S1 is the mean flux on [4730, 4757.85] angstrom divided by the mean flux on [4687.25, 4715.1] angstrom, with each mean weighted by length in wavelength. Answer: 1.0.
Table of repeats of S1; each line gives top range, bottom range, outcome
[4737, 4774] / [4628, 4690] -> 0.98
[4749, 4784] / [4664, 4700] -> 1.01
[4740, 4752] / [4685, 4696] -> 1.04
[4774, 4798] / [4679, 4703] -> 1.04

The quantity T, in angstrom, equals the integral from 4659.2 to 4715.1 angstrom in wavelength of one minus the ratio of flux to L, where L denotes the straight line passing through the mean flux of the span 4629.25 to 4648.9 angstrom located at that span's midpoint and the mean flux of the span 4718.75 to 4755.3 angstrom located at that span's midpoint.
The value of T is 1.9 angstrom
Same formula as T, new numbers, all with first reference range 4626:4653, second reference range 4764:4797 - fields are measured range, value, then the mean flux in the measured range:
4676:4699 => 0.7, 23.9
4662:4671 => 0.5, 23.3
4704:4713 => 0.1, 24.1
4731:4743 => -0.3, 25.1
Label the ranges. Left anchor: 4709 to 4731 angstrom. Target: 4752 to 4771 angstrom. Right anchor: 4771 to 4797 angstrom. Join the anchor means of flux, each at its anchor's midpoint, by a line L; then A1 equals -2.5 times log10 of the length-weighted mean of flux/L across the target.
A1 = 0.05 mag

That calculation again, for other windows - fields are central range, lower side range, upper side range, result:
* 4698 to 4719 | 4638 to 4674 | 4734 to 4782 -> 0.02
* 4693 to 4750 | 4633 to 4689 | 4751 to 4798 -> -0.01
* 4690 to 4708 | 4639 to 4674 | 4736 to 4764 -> 0.03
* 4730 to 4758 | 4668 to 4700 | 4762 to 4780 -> -0.03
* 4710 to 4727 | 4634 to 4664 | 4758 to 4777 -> -0.01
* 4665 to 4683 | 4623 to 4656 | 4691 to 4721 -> 0.02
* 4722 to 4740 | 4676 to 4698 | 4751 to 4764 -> -0.06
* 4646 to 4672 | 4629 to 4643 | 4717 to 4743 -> 0.03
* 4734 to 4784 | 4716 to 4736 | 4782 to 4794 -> 0.02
